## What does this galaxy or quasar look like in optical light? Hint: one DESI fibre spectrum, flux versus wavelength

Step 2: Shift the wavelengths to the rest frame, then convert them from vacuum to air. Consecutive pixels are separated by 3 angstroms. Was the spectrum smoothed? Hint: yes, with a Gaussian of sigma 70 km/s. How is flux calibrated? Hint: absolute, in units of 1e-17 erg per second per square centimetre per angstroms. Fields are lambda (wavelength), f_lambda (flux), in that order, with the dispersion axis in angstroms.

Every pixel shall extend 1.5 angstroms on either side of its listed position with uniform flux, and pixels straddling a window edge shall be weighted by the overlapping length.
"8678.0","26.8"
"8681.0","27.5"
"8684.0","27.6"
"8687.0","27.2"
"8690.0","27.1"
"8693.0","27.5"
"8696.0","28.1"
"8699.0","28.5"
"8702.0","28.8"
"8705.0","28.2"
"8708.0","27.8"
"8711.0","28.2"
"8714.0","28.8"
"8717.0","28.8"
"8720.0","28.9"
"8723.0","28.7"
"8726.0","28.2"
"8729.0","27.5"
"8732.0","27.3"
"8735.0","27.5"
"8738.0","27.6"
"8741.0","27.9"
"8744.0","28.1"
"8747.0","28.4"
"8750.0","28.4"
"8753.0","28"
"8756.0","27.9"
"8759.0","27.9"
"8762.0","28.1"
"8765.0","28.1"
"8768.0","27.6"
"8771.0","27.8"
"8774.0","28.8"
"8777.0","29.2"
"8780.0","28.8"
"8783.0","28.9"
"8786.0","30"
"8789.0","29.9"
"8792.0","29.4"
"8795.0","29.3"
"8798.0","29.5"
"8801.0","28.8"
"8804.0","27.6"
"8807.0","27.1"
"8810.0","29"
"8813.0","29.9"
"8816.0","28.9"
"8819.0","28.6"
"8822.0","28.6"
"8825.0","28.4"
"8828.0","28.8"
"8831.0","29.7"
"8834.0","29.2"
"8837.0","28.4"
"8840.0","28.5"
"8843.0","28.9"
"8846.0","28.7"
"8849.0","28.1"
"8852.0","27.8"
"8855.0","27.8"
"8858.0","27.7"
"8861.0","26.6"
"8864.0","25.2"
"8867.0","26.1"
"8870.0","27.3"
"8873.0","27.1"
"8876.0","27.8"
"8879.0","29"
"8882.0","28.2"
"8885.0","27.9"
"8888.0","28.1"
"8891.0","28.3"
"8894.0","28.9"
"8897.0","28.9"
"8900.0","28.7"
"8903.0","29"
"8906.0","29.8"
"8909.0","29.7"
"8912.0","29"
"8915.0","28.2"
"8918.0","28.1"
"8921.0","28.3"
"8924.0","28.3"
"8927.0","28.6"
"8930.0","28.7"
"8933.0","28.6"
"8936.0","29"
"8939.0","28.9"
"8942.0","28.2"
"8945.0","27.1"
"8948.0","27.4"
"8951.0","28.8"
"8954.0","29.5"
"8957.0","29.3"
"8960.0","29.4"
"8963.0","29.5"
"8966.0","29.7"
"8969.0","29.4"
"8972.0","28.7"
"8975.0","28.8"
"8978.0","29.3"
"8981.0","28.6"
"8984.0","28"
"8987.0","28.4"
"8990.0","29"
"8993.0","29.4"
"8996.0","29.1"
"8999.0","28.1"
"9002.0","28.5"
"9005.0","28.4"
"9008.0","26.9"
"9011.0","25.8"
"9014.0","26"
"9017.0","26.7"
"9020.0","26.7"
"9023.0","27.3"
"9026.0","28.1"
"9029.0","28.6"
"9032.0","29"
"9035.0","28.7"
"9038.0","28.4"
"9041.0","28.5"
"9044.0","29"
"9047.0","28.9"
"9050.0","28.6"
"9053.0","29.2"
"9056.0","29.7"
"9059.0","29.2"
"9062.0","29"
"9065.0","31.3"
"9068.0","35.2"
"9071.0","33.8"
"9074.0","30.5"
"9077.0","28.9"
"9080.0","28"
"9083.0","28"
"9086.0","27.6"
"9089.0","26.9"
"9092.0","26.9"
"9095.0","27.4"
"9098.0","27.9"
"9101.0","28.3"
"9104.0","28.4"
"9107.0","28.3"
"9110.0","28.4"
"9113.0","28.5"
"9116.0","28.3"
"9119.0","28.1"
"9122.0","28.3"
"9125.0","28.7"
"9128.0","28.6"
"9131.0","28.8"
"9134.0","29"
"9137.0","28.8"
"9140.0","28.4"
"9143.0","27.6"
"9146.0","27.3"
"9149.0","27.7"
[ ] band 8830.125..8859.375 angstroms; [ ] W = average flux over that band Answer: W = 28.5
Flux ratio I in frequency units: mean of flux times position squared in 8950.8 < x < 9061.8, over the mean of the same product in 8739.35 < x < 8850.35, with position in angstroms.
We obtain 1.04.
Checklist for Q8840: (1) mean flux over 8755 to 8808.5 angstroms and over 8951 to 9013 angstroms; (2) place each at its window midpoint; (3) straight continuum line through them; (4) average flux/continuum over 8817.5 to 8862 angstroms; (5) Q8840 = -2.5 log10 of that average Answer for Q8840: 0.01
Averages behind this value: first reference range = 28.6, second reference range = 28.7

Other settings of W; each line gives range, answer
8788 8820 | 28.9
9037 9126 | 28.9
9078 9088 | 27.9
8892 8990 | 28.8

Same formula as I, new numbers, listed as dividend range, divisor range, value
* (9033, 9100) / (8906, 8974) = 1.04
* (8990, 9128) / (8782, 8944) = 1.05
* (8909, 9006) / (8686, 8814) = 1.06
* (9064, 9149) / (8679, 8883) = 1.10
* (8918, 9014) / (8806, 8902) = 1.04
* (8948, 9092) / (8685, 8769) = 1.10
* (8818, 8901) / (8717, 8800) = 1.01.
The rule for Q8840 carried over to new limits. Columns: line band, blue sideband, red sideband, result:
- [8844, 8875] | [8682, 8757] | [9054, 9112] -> 0.05 mag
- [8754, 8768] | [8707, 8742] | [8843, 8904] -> 0.00 mag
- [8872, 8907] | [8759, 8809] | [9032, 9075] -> 0.03 mag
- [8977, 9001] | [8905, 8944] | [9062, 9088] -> 0.02 mag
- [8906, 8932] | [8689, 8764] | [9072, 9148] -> -0.02 mag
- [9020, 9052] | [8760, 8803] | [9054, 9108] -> 0.03 mag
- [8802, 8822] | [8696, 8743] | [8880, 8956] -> -0.01 mag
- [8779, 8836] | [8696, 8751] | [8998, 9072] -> -0.02 mag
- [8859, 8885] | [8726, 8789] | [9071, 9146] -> 0.04 mag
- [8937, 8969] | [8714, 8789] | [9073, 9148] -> -0.02 mag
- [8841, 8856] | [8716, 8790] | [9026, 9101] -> 0.01 mag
